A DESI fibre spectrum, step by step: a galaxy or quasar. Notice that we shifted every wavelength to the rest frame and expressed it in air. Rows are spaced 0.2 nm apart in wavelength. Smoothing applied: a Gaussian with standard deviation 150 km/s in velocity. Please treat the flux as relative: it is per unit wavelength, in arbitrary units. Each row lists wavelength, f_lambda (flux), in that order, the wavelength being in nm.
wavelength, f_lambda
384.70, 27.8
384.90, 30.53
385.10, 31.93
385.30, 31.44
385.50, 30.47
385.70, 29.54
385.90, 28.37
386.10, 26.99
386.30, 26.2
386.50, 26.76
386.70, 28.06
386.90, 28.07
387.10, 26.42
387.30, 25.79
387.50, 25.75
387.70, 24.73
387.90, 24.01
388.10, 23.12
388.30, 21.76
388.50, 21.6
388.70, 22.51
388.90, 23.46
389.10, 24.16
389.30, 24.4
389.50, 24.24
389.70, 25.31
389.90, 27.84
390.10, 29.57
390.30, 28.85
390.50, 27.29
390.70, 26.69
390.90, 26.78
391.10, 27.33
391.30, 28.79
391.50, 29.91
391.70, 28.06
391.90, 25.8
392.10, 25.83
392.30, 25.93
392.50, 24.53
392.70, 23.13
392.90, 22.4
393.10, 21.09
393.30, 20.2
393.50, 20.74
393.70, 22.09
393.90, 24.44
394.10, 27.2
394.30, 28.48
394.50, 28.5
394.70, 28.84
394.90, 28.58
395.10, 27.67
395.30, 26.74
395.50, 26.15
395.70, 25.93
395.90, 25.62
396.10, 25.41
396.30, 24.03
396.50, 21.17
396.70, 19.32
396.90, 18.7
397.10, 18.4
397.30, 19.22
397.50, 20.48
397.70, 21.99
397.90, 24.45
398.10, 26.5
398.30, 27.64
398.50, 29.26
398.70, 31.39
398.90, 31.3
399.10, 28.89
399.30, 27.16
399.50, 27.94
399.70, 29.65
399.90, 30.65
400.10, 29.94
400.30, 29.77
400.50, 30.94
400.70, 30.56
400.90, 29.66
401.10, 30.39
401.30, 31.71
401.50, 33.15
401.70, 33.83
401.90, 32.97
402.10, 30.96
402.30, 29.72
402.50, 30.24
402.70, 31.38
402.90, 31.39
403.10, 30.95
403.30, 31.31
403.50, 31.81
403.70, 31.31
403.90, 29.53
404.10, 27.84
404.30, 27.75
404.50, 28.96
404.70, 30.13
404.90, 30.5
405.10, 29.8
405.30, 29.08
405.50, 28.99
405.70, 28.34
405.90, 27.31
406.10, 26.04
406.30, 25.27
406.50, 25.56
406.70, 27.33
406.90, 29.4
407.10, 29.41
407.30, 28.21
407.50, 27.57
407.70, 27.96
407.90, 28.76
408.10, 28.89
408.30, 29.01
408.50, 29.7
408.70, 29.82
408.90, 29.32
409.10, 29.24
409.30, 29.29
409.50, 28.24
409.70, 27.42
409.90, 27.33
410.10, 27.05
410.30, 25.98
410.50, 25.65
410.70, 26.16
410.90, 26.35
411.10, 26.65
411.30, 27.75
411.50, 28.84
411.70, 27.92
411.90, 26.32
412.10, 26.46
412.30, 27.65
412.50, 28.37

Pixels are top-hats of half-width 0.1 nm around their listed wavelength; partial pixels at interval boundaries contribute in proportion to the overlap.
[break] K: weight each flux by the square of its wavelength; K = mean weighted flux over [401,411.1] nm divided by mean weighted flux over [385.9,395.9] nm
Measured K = 1.2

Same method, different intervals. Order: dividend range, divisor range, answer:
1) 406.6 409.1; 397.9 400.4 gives 1.04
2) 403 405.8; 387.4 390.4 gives 1.30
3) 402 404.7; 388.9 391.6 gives 1.20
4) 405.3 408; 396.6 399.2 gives 1.19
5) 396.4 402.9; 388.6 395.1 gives 1.13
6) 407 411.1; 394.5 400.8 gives 1.13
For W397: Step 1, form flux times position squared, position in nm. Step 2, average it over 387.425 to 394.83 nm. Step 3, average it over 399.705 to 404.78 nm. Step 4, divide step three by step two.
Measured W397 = 1.28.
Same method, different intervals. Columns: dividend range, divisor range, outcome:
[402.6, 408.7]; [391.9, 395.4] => 1.23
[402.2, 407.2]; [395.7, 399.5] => 1.23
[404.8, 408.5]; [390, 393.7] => 1.19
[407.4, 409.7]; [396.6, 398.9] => 1.28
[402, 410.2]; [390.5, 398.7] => 1.23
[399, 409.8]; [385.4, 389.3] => 1.25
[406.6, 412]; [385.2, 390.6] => 1.19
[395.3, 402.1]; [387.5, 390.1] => 1.18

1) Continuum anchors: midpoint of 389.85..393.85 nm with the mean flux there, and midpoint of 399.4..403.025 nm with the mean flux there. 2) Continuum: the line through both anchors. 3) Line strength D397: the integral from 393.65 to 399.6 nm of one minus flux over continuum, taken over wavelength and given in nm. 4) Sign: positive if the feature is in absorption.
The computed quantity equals 0.58 nm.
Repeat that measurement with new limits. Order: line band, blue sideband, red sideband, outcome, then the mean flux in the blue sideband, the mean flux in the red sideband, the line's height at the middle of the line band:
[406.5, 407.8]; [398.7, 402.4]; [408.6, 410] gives 0.05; 30.5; 28.7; 29.1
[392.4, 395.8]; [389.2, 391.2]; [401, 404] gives 0.38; 26.8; 31.4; 28.3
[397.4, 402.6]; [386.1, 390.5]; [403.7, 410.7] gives -0.39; 25.4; 28.3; 27.2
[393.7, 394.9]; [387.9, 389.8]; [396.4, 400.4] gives -0.12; 23.4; 25.7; 24.7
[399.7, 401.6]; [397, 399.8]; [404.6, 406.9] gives -0.29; 26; 28.1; 26.7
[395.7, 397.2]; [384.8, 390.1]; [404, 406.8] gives 0.28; 26.3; 28.1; 27.2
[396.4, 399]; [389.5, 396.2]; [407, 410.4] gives 0.29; 26.1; 28.4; 26.8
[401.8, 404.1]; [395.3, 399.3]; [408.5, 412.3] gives -0.44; 24.6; 27.6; 25.9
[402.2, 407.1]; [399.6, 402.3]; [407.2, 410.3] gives 0.11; 31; 28.4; 29.8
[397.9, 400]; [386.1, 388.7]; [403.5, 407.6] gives -0.12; 25.2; 28.5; 27.3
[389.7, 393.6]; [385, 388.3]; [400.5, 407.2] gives 0.29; 27.2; 29.8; 27.9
